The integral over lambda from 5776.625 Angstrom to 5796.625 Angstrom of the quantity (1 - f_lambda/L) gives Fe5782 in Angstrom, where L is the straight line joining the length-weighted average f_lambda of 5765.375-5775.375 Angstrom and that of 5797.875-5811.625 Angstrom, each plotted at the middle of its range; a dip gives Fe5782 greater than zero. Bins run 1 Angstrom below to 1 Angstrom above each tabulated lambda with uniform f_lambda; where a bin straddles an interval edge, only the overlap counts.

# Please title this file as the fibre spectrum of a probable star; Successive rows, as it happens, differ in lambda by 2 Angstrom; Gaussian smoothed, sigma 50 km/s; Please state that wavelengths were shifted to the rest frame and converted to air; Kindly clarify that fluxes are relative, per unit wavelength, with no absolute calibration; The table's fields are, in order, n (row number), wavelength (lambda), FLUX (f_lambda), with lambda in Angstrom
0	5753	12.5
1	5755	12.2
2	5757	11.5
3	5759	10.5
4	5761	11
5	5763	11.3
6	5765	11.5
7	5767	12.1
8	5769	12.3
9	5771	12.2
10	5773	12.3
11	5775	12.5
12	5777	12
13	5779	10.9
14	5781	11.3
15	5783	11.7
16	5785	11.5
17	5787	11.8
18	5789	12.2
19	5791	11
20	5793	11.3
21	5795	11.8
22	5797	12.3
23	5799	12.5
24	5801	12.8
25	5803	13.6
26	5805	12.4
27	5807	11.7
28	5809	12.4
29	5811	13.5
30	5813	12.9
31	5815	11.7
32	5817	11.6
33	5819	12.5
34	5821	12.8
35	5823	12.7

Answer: 1.4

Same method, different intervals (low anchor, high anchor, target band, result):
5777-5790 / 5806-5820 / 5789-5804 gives -0.33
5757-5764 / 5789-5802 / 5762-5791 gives -0.90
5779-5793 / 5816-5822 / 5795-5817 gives -0.94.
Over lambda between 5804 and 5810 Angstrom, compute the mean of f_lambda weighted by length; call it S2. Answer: 12.2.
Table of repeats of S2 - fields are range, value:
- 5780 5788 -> 11.6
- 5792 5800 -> 12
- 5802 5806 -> 13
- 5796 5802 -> 12.5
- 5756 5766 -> 11.2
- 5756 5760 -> 11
